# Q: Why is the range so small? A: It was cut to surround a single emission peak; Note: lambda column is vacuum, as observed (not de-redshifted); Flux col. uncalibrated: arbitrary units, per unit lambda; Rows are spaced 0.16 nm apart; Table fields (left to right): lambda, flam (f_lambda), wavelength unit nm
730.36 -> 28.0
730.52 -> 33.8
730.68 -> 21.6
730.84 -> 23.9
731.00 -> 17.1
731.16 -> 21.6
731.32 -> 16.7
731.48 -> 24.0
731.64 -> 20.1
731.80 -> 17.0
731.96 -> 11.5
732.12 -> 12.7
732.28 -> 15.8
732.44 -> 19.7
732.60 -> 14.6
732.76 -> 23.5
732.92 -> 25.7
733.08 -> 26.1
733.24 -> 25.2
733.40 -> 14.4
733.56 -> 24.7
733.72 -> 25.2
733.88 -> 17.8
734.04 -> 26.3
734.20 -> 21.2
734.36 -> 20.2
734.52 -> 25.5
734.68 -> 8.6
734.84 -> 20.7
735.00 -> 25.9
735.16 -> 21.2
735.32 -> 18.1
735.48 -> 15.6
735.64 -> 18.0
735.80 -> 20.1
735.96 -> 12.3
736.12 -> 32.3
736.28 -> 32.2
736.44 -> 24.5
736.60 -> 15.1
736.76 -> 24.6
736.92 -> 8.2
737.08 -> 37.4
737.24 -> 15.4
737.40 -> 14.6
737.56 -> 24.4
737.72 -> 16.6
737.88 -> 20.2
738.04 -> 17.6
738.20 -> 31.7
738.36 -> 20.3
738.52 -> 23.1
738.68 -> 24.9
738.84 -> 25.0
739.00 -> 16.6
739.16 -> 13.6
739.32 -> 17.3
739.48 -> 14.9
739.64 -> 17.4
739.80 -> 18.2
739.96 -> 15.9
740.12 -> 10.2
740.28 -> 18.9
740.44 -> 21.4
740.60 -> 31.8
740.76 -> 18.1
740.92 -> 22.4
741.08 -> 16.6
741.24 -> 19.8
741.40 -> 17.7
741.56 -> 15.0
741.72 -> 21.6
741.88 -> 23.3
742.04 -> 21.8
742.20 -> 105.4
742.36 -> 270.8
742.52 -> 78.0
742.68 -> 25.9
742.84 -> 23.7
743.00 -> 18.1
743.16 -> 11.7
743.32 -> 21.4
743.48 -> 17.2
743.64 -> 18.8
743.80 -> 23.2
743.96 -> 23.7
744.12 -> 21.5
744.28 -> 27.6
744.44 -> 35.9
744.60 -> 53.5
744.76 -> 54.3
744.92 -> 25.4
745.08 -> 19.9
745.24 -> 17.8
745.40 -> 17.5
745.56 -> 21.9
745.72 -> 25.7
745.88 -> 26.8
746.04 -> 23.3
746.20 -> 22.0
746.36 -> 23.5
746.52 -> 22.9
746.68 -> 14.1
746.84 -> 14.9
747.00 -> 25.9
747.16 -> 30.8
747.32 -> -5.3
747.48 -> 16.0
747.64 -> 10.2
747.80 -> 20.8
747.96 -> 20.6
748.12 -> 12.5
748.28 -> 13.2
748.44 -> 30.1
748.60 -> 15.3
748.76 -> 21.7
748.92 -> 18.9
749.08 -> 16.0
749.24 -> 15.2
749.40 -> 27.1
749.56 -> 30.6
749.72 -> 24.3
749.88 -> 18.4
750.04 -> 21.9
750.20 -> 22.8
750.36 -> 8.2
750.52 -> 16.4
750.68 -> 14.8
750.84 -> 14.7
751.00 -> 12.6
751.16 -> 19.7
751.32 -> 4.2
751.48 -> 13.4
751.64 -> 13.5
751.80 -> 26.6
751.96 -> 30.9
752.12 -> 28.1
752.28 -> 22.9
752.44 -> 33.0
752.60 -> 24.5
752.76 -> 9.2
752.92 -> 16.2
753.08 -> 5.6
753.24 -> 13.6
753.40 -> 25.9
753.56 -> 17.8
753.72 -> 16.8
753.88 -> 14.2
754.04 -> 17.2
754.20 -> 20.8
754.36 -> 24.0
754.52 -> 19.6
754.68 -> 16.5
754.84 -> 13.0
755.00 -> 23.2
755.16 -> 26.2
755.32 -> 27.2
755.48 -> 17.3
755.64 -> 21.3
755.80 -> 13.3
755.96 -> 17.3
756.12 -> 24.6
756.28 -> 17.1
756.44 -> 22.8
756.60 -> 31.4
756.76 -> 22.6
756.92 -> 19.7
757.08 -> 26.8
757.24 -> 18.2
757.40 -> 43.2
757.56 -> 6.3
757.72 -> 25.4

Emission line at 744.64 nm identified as [N II] 6583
